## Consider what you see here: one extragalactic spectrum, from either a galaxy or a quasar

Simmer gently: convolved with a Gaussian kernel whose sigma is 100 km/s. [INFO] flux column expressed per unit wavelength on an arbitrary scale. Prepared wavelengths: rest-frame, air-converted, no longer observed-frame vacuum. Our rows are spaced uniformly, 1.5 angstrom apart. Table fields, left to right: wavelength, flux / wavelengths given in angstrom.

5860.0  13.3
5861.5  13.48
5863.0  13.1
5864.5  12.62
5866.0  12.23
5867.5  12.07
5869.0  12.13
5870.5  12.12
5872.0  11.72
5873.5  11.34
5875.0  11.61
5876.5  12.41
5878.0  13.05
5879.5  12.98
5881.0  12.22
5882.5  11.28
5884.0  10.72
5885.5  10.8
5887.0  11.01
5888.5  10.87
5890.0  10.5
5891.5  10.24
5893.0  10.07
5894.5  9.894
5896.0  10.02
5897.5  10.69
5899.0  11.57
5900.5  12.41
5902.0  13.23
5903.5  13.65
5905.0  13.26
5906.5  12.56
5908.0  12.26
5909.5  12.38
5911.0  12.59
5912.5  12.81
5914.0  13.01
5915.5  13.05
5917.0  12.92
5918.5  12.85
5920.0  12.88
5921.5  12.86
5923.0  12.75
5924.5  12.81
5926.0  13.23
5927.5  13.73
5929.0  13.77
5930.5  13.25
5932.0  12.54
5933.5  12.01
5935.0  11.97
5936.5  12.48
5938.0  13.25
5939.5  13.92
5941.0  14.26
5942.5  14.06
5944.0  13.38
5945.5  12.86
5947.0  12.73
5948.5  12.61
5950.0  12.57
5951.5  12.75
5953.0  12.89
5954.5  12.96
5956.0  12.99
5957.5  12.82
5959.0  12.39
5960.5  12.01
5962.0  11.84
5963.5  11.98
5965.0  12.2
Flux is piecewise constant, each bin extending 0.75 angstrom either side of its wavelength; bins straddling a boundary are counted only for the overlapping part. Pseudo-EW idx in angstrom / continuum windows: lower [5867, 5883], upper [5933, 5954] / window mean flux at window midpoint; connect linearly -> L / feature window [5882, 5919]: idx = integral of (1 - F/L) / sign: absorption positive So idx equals 2.0 angstrom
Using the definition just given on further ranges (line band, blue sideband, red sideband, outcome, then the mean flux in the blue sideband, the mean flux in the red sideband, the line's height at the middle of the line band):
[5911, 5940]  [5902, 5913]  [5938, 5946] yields 0.7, 12.8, 13.7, 13.3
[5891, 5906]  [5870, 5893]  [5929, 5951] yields 0.5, 11.5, 13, 11.9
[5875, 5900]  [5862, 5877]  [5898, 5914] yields 2.5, 12.2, 12.7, 12.4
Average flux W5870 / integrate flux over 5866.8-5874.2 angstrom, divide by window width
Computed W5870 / 11.9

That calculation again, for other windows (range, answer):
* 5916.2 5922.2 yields 12.9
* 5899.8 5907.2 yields 13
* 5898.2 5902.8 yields 12.4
